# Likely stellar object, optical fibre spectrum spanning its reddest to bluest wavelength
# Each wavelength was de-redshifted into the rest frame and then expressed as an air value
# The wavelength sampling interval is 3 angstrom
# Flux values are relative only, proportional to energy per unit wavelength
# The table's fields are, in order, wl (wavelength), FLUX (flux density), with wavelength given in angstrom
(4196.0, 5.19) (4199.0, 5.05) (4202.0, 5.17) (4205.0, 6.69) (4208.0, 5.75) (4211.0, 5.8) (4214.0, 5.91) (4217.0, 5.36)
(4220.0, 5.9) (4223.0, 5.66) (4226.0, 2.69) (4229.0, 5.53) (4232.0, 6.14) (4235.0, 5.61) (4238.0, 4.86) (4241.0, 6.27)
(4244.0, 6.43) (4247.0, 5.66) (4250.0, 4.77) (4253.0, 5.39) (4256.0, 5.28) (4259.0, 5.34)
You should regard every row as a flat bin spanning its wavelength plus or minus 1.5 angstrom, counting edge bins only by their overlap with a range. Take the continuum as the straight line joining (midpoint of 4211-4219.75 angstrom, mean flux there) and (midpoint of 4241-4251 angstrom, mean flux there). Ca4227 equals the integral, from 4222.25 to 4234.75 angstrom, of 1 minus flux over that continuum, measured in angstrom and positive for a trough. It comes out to 1.5 angstrom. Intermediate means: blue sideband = 5.7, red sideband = 5.76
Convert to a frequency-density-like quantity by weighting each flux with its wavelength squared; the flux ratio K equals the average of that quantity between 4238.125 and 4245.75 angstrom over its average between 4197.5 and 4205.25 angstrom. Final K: 1.1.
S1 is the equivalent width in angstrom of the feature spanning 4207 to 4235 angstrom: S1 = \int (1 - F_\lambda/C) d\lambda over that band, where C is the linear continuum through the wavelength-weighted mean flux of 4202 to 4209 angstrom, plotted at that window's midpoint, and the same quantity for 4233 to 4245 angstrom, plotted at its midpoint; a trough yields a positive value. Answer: 2.3 angstrom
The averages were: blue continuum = 6.03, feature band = 5.42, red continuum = 5.78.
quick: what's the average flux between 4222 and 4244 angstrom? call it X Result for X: 5.32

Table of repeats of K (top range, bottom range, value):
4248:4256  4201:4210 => 0.89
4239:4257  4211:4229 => 1.10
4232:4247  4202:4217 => 1.00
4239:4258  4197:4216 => 1.00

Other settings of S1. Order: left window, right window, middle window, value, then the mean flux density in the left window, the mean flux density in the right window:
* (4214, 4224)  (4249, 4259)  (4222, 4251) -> 0.3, 5.68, 5.19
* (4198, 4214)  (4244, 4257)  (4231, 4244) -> -0.7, 5.73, 5.41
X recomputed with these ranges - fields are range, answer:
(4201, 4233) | 5.5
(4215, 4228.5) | 4.99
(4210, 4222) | 5.74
